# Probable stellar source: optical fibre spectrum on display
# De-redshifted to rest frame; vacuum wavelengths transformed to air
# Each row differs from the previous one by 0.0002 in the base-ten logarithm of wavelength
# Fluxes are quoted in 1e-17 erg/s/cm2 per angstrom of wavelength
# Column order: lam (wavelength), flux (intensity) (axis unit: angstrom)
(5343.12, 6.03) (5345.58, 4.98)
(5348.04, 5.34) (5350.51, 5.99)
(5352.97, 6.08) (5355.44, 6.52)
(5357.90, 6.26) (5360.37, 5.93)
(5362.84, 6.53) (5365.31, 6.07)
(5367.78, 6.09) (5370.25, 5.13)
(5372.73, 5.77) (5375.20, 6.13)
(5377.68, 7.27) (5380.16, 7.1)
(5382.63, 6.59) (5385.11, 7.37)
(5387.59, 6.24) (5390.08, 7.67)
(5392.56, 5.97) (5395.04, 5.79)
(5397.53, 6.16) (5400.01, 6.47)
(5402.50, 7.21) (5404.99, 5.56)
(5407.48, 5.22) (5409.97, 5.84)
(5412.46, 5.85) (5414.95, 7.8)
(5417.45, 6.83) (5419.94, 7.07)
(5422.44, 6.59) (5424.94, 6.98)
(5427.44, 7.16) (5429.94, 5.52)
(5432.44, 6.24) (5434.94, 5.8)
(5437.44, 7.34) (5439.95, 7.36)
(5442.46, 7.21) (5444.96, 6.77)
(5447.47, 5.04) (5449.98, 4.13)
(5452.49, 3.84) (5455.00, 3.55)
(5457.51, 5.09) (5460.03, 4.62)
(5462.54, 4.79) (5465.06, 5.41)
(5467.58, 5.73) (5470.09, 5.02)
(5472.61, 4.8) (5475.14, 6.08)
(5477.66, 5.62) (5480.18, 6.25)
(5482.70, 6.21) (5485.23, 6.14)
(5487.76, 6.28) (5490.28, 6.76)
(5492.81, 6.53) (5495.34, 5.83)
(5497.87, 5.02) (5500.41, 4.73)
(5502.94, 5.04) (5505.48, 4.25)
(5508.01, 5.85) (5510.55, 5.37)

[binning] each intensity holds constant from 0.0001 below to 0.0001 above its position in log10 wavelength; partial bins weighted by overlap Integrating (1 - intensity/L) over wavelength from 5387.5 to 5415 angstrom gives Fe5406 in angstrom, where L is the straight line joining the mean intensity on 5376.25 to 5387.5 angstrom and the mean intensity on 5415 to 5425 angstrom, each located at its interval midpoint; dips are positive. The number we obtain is 2.83 angstrom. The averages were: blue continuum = 6.98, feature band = 6.25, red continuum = 6.96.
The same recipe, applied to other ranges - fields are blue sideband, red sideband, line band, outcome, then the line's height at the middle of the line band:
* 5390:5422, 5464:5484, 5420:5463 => 1.4 angstrom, 6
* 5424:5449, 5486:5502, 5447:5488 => 6.3 angstrom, 6.15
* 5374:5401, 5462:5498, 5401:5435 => -0.4 angstrom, 6.35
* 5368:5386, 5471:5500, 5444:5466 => 4.7 angstrom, 6.06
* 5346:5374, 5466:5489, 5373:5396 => -2.9 angstrom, 5.91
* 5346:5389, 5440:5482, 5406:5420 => -1.4 angstrom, 5.79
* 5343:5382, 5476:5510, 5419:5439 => -2.3 angstrom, 5.9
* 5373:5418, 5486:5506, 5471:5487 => -0.2 angstrom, 5.76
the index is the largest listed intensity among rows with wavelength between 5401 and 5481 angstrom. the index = 7.8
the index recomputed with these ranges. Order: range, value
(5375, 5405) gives 7.67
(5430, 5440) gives 7.36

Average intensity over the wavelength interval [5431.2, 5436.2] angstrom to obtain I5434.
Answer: 6.03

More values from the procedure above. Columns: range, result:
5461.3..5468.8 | 5.3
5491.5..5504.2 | 5.43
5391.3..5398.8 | 5.99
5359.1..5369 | 6.15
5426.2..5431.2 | 6.34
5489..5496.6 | 6.38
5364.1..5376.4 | 5.84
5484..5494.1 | 6.43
